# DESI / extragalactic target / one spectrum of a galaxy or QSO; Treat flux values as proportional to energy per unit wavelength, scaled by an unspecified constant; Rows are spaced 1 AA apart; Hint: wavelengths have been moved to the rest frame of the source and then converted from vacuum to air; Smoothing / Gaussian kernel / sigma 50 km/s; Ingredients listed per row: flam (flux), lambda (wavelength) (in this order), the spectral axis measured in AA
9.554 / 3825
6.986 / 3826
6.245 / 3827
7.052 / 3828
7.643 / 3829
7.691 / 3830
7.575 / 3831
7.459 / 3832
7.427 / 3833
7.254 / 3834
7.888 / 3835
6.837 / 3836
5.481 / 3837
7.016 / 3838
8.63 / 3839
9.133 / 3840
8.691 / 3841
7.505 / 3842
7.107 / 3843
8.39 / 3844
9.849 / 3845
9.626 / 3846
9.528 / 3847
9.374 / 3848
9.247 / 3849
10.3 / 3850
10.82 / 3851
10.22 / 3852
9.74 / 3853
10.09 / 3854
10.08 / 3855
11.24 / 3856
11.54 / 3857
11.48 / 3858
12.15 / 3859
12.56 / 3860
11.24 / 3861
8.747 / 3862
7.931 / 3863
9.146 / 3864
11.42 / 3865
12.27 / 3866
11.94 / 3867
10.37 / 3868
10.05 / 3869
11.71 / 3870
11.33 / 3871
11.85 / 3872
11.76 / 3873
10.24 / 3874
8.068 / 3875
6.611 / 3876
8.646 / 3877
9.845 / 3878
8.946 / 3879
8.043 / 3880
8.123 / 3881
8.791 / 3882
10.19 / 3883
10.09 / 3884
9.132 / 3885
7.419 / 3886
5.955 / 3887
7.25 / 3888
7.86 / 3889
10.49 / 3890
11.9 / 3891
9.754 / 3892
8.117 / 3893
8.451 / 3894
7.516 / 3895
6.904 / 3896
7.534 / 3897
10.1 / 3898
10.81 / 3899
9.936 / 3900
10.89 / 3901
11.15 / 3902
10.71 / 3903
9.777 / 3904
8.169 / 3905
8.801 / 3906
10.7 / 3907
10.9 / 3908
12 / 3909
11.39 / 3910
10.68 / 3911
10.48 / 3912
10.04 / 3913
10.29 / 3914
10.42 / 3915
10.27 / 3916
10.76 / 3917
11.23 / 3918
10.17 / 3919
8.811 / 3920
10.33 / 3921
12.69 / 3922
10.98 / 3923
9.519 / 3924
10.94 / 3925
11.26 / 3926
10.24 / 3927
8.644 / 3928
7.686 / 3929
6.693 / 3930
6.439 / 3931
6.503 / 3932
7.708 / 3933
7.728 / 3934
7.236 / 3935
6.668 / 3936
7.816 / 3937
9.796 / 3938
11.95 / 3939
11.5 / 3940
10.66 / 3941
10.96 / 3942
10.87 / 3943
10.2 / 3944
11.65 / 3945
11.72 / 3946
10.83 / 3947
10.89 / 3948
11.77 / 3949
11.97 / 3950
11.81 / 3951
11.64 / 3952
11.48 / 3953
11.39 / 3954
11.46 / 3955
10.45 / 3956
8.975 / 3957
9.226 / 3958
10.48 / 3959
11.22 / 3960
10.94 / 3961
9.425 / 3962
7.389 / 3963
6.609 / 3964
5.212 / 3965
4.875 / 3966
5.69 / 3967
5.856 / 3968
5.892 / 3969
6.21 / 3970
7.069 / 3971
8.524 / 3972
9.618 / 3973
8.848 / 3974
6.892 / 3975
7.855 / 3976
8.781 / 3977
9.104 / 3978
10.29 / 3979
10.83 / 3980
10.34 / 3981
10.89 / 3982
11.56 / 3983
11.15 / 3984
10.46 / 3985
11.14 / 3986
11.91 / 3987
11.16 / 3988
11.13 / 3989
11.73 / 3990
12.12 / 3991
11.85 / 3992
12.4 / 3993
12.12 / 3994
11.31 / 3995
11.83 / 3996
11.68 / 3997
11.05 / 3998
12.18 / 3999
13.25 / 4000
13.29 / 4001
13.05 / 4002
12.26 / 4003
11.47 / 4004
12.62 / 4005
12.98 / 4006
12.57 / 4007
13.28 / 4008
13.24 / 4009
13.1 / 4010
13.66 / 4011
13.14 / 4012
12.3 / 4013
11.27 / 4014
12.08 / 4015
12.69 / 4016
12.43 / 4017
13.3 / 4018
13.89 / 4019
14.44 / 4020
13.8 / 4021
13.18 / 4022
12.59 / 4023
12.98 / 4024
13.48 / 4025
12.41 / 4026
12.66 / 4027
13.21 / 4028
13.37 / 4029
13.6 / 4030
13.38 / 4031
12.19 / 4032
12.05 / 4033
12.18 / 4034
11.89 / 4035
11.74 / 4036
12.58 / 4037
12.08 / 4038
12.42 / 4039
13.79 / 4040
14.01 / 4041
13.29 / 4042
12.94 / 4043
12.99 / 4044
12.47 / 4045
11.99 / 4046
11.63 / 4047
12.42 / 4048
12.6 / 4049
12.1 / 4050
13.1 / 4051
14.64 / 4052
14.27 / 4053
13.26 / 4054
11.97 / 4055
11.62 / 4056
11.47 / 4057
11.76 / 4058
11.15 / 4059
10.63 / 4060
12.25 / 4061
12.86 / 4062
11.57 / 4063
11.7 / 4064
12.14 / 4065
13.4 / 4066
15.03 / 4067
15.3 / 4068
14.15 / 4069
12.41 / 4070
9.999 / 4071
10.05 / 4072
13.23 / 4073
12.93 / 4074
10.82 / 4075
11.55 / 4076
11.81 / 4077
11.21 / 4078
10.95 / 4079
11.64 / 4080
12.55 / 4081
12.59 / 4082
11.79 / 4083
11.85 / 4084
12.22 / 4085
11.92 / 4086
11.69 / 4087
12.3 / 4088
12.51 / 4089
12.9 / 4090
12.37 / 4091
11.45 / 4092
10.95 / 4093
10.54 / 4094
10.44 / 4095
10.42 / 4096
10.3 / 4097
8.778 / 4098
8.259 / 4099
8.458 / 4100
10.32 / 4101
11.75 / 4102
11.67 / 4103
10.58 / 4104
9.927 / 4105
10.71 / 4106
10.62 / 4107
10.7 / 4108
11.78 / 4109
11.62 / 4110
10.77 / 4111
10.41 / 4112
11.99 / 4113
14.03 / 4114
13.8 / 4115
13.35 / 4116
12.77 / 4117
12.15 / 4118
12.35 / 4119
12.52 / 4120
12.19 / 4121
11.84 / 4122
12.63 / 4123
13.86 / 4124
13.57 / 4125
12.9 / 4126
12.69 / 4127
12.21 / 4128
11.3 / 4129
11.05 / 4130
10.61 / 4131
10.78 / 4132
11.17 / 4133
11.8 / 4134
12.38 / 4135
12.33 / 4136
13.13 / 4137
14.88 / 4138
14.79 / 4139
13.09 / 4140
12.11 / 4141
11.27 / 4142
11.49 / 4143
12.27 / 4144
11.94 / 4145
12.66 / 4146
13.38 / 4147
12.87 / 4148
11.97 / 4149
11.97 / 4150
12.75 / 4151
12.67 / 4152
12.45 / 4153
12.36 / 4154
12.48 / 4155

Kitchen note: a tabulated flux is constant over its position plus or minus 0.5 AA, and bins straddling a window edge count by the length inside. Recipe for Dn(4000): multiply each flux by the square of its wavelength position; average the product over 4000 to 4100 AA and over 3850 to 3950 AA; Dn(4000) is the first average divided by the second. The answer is 1.35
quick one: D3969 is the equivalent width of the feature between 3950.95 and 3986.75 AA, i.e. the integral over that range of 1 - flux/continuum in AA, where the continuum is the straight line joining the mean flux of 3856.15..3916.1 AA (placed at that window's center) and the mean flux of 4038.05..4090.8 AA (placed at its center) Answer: 6.1 AA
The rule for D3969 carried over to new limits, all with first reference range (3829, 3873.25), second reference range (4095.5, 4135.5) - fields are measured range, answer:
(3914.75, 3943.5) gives 1.7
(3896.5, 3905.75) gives 0.1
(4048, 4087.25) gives -3.9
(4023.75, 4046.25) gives -3.8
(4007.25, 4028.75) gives -4.4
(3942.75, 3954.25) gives -1.2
